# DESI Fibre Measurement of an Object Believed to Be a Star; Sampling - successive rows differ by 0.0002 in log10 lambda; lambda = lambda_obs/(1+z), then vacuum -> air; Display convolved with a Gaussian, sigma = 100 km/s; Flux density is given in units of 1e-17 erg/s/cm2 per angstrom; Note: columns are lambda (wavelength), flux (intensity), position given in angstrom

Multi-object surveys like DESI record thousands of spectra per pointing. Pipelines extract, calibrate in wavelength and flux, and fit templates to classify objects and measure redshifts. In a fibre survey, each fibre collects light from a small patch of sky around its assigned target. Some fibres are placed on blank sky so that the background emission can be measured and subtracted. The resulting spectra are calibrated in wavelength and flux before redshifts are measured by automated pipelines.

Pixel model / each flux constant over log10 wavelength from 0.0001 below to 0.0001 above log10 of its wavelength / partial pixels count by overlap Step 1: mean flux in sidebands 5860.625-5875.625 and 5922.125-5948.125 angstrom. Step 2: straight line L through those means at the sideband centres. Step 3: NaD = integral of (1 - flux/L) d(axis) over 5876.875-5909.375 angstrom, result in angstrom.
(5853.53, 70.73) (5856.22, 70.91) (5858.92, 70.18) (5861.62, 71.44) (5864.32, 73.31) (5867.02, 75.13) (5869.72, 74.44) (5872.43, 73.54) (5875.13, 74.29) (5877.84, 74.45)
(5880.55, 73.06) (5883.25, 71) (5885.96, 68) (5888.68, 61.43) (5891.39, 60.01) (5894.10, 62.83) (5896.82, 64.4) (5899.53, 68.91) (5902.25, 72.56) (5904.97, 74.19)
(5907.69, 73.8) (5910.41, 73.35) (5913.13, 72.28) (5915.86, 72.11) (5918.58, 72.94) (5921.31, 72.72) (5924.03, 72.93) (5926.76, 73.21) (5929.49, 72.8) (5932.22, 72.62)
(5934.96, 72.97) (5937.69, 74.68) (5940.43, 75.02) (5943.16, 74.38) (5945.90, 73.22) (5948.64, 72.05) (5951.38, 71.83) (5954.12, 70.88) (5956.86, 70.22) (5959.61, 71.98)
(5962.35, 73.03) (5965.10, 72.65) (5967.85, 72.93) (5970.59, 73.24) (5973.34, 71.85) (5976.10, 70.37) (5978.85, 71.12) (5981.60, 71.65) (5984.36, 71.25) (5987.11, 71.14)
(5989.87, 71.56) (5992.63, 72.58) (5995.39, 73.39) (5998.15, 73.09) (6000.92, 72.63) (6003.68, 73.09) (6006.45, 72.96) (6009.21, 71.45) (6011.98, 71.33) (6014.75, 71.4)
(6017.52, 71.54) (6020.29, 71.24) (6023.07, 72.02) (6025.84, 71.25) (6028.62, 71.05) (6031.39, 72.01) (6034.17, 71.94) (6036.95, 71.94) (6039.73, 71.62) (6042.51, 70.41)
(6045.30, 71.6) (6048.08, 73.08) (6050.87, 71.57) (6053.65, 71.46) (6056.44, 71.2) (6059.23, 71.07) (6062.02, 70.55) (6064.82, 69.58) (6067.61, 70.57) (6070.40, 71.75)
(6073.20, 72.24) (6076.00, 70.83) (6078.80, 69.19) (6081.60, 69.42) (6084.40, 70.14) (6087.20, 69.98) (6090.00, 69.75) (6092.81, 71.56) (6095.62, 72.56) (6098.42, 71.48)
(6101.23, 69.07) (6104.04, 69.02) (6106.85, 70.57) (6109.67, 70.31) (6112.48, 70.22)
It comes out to 2.2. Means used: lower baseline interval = 73.7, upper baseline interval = 73.5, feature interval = 68.7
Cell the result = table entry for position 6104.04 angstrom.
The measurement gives 69.02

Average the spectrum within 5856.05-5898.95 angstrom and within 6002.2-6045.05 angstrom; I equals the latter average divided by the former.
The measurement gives 1.0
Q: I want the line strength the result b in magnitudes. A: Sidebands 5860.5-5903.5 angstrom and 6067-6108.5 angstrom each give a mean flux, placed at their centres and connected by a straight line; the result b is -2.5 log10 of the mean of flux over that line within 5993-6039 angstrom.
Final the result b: -0.03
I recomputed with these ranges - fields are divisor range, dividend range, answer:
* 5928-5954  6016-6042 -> 0.98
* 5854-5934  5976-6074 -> 1.01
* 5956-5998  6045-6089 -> 0.98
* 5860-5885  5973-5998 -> 0.98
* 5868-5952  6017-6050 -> 1.00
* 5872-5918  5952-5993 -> 1.03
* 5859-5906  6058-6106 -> 1.01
